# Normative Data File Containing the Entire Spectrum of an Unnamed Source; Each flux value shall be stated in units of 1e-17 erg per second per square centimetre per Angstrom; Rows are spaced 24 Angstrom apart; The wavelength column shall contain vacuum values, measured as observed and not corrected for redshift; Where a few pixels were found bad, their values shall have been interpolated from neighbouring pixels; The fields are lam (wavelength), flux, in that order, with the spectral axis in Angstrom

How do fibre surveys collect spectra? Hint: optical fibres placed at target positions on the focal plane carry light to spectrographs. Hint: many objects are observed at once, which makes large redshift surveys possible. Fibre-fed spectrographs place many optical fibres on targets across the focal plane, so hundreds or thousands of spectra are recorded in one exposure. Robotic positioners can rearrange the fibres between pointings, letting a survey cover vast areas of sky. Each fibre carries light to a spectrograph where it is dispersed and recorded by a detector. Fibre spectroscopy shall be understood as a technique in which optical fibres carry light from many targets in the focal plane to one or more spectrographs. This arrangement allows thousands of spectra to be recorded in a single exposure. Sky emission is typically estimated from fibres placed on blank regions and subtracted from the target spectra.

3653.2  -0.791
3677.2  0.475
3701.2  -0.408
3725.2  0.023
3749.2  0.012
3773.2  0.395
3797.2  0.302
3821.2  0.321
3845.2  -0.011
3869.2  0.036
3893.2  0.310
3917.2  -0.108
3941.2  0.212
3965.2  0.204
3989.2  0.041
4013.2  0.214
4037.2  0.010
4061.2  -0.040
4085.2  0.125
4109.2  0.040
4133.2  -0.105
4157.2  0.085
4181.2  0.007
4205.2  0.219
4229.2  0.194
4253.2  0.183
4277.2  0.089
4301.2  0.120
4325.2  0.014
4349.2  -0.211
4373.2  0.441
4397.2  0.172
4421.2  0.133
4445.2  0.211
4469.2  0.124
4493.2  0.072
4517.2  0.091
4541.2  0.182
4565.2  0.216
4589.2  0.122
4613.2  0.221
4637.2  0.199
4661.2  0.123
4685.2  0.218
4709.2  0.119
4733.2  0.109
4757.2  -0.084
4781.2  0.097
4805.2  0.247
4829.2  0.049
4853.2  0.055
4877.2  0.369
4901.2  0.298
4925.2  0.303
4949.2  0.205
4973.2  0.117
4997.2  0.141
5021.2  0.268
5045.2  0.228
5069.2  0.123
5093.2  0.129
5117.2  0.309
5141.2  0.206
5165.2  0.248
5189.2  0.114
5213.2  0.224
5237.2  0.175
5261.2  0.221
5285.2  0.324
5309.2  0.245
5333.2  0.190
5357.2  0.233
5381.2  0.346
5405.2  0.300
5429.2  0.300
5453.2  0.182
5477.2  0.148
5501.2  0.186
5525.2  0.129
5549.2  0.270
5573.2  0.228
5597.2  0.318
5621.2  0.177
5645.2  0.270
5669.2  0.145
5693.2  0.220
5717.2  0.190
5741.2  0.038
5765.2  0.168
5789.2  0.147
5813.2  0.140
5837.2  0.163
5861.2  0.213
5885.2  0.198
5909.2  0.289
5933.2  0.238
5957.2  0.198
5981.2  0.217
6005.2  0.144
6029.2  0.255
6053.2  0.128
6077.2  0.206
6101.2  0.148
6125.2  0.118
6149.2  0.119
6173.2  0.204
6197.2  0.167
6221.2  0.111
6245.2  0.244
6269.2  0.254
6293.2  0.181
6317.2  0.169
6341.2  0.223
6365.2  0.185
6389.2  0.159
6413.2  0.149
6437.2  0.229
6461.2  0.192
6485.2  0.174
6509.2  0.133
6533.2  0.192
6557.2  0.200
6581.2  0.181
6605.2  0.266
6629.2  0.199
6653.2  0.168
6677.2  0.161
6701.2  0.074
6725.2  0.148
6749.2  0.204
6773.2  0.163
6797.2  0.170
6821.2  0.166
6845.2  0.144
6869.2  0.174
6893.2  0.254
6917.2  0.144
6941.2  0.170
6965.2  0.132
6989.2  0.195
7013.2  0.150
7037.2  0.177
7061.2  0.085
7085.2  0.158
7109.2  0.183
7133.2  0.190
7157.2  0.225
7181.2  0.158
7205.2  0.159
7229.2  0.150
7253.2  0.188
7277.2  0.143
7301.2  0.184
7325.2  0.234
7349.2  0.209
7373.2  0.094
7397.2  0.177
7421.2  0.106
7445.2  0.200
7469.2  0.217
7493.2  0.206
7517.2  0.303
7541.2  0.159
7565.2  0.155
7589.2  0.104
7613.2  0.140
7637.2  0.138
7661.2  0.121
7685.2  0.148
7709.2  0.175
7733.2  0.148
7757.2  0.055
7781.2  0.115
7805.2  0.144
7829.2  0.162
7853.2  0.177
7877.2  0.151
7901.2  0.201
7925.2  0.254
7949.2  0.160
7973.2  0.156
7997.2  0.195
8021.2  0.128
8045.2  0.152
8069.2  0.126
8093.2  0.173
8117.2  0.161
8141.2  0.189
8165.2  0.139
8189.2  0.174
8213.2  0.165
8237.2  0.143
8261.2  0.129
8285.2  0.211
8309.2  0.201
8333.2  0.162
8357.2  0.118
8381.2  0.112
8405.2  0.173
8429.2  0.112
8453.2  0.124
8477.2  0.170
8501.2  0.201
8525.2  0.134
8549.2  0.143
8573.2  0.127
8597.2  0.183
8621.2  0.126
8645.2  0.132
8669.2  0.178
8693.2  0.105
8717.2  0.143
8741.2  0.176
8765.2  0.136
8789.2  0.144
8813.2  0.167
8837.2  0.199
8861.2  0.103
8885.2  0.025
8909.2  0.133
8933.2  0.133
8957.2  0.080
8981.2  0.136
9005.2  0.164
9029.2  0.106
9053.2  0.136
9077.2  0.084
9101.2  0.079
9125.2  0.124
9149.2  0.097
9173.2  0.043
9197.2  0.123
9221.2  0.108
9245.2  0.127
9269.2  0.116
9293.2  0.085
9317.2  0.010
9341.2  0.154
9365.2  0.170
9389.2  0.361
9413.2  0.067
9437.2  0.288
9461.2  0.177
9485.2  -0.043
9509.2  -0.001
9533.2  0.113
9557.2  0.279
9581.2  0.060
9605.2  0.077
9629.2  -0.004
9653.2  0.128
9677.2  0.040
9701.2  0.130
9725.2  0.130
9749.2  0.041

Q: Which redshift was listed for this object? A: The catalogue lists 0.12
